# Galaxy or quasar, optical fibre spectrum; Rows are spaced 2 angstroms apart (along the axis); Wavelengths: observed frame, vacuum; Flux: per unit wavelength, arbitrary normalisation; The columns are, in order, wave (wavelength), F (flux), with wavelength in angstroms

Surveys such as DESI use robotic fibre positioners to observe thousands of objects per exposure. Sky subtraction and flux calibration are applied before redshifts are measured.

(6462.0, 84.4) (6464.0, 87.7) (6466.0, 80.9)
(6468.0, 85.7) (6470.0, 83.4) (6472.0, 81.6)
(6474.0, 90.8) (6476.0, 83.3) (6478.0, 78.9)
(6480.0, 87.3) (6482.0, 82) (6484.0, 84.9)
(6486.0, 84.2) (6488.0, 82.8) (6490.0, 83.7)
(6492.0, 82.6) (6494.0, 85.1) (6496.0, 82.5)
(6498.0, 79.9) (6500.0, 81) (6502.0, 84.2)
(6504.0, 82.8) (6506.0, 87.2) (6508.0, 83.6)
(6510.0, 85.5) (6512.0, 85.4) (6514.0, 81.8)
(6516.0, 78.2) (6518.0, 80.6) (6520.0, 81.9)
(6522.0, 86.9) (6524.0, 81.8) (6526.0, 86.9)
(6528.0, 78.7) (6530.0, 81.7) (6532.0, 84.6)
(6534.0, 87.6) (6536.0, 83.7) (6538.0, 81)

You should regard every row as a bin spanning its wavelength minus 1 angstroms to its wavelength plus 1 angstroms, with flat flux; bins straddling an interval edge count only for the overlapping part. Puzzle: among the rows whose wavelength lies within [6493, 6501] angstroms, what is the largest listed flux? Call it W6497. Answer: 85.1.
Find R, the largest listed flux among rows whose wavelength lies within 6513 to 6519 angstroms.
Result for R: 81.8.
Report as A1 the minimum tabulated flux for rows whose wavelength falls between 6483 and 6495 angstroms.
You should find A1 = 82.6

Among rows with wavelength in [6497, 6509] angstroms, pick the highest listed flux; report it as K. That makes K 87.2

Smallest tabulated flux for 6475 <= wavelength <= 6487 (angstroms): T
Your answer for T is 78.9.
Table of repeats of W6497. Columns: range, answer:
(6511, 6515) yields 85.4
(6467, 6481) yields 90.8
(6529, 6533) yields 84.6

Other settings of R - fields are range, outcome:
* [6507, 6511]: 85.5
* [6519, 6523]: 86.9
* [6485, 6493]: 84.2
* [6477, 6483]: 87.3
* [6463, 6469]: 87.7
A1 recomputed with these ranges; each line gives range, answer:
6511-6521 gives 78.2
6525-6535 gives 78.7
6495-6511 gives 79.9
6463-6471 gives 80.9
